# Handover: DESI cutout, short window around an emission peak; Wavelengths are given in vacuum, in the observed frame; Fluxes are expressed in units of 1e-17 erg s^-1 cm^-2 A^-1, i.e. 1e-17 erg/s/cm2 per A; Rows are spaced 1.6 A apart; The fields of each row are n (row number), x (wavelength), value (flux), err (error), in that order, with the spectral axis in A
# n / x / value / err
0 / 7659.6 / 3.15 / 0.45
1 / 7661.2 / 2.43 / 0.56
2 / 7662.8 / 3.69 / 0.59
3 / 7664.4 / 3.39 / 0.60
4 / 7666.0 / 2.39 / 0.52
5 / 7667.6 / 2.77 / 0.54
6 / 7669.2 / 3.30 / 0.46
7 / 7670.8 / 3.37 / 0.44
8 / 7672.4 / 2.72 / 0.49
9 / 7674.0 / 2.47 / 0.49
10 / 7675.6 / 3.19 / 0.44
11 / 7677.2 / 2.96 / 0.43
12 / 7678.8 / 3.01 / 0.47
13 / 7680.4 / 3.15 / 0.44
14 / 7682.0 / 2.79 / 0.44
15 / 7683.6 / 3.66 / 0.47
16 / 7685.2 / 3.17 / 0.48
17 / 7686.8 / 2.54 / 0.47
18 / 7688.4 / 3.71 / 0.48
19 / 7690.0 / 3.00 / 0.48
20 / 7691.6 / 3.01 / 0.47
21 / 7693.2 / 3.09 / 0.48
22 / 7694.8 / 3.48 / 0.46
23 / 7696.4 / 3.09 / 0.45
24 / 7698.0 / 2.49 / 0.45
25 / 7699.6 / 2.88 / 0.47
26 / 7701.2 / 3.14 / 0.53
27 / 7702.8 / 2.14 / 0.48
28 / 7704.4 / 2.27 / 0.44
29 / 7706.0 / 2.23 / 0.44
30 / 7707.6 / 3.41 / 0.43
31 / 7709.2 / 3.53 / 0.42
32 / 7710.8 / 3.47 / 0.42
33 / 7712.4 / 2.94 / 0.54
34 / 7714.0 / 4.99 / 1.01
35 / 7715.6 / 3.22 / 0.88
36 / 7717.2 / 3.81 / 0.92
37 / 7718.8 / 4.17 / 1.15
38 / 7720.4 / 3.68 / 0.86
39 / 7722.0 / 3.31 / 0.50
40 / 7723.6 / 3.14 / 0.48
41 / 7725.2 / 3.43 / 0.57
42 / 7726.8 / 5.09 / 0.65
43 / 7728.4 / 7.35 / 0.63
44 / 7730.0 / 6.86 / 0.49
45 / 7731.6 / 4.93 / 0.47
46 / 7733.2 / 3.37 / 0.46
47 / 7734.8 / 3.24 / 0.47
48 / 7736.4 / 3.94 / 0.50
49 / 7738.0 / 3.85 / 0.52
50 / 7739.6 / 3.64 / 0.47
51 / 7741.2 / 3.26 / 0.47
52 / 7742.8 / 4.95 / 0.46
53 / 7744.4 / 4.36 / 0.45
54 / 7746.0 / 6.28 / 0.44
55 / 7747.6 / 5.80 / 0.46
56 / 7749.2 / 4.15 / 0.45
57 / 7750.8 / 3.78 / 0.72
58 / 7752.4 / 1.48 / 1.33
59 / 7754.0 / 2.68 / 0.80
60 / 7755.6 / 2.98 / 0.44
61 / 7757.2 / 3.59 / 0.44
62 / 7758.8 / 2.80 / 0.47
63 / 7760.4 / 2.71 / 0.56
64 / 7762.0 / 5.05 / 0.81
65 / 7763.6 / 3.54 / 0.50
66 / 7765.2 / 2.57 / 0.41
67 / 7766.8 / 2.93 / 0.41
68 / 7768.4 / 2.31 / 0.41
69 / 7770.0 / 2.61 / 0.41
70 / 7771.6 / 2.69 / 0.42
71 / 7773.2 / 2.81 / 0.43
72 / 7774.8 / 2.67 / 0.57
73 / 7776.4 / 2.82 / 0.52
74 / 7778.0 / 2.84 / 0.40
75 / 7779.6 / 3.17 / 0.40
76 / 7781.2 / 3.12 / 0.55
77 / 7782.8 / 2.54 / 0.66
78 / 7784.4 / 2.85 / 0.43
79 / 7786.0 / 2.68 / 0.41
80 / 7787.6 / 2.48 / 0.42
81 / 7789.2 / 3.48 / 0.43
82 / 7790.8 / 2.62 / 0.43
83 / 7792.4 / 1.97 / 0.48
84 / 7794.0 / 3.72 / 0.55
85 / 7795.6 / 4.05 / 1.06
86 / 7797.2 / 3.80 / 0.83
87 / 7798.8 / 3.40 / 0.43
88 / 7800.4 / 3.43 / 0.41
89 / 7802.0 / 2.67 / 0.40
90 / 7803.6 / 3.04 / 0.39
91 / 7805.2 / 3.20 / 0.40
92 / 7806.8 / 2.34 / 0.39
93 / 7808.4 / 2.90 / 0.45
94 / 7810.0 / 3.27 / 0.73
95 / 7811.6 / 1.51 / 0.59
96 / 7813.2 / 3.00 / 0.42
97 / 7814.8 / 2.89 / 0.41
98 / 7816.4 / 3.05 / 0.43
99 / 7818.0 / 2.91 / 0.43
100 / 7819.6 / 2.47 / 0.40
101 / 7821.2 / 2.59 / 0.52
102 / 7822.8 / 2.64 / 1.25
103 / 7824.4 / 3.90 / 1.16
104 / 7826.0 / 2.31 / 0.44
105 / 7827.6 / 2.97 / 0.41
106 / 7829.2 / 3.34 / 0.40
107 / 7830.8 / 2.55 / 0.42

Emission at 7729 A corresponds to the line [S II] 6716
